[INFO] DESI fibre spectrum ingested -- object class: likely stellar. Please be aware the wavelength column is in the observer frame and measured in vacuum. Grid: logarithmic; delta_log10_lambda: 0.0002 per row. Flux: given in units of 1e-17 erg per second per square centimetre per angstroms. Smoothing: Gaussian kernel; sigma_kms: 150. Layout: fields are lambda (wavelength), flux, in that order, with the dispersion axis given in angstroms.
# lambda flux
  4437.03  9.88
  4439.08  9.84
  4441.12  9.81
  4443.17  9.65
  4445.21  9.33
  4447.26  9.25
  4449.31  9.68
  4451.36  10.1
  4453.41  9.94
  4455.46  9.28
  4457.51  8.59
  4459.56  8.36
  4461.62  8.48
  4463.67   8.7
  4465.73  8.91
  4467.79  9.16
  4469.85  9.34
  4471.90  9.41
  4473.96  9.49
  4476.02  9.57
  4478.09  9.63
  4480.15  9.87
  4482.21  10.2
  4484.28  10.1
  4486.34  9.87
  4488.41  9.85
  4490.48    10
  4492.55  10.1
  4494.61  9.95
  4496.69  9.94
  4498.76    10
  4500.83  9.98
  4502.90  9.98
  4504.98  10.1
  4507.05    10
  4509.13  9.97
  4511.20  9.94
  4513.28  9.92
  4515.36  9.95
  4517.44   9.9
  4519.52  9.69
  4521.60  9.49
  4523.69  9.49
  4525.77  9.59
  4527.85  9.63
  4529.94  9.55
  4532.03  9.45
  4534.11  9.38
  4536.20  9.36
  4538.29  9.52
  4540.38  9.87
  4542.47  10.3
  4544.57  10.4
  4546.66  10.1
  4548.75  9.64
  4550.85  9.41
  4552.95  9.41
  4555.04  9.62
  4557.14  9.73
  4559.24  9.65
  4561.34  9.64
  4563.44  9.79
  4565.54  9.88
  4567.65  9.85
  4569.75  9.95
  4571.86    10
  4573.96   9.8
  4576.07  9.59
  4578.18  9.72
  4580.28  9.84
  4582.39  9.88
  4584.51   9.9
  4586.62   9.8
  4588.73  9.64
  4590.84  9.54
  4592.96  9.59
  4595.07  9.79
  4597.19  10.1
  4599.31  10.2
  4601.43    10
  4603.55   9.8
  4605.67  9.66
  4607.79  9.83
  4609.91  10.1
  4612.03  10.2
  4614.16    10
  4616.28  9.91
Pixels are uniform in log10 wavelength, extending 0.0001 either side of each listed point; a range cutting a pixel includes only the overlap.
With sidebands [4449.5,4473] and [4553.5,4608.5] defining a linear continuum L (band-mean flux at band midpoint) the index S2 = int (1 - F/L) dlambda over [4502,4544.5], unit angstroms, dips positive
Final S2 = -1.3 angstroms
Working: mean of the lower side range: 9.14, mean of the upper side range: 9.8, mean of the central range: 9.77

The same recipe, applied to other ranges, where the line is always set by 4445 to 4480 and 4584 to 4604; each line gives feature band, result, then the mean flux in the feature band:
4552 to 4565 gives 0.0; 9.66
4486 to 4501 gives -0.9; 9.96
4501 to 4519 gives -0.9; 9.96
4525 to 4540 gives 0.1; 9.51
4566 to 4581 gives -0.1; 9.82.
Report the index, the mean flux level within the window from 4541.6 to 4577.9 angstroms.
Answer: 9.8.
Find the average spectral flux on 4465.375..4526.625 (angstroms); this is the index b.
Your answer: 9.79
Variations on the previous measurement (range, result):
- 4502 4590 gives 9.77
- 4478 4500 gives 9.97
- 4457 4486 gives 9.3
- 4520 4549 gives 9.7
